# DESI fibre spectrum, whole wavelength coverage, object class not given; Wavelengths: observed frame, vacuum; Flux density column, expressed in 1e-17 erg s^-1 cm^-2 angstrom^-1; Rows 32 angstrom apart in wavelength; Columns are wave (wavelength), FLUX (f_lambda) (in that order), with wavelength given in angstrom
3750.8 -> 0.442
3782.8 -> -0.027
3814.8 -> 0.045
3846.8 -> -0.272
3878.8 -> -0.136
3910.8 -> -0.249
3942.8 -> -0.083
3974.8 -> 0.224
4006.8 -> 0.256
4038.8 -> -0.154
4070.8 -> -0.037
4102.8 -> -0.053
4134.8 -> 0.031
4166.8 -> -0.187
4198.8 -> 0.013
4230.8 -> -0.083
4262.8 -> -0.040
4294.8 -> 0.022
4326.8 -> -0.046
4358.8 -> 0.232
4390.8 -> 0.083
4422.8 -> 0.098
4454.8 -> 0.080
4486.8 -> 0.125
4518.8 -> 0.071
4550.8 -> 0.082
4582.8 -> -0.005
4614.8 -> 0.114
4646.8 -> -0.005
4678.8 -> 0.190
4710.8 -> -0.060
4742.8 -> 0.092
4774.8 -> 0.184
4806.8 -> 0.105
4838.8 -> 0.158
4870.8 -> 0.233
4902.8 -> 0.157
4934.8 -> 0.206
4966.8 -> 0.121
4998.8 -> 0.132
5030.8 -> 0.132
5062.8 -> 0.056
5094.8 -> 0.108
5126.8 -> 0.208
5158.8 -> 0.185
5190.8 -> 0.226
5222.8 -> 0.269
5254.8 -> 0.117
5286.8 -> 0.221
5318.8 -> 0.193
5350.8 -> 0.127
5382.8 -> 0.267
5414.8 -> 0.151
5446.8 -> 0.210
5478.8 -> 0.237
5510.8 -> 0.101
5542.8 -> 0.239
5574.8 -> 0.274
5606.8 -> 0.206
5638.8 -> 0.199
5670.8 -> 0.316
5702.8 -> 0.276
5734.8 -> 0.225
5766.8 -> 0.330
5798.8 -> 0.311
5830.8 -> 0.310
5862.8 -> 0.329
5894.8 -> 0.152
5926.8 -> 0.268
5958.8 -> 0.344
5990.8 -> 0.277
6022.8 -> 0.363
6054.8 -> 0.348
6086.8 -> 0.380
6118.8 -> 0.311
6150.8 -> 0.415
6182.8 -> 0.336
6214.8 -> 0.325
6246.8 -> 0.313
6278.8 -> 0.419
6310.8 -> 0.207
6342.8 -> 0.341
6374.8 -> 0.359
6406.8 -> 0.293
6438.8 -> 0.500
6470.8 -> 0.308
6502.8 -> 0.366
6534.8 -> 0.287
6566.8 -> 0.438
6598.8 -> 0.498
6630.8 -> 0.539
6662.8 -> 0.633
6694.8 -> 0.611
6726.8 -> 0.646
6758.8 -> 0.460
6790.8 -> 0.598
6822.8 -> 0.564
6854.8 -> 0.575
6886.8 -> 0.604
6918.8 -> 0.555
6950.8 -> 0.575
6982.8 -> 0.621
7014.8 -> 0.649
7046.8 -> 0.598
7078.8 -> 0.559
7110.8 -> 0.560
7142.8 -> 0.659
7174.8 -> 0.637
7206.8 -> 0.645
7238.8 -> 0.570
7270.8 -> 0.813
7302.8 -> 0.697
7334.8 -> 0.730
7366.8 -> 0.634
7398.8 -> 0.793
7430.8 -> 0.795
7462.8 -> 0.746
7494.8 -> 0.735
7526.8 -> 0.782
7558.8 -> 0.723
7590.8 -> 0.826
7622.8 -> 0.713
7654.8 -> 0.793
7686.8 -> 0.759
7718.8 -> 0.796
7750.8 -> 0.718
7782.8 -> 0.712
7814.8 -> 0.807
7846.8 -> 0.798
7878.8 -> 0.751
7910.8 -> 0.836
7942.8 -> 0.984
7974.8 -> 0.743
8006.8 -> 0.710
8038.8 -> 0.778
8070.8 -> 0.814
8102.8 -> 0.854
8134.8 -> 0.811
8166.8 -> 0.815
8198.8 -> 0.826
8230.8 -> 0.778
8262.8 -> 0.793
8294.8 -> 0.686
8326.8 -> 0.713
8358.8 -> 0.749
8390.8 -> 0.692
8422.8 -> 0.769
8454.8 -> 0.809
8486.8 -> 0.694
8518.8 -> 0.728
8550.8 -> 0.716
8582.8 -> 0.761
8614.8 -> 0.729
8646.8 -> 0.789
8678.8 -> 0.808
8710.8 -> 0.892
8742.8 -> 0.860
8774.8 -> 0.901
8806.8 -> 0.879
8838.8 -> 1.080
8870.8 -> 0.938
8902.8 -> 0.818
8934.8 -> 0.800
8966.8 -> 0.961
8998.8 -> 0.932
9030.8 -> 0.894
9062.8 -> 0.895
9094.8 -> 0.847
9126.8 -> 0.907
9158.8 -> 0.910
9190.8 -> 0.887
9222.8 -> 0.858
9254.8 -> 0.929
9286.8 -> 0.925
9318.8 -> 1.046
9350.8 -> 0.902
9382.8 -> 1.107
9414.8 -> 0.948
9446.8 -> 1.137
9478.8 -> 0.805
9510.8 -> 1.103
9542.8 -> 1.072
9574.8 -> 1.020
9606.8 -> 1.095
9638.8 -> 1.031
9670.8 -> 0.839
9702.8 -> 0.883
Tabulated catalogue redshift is 0.65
